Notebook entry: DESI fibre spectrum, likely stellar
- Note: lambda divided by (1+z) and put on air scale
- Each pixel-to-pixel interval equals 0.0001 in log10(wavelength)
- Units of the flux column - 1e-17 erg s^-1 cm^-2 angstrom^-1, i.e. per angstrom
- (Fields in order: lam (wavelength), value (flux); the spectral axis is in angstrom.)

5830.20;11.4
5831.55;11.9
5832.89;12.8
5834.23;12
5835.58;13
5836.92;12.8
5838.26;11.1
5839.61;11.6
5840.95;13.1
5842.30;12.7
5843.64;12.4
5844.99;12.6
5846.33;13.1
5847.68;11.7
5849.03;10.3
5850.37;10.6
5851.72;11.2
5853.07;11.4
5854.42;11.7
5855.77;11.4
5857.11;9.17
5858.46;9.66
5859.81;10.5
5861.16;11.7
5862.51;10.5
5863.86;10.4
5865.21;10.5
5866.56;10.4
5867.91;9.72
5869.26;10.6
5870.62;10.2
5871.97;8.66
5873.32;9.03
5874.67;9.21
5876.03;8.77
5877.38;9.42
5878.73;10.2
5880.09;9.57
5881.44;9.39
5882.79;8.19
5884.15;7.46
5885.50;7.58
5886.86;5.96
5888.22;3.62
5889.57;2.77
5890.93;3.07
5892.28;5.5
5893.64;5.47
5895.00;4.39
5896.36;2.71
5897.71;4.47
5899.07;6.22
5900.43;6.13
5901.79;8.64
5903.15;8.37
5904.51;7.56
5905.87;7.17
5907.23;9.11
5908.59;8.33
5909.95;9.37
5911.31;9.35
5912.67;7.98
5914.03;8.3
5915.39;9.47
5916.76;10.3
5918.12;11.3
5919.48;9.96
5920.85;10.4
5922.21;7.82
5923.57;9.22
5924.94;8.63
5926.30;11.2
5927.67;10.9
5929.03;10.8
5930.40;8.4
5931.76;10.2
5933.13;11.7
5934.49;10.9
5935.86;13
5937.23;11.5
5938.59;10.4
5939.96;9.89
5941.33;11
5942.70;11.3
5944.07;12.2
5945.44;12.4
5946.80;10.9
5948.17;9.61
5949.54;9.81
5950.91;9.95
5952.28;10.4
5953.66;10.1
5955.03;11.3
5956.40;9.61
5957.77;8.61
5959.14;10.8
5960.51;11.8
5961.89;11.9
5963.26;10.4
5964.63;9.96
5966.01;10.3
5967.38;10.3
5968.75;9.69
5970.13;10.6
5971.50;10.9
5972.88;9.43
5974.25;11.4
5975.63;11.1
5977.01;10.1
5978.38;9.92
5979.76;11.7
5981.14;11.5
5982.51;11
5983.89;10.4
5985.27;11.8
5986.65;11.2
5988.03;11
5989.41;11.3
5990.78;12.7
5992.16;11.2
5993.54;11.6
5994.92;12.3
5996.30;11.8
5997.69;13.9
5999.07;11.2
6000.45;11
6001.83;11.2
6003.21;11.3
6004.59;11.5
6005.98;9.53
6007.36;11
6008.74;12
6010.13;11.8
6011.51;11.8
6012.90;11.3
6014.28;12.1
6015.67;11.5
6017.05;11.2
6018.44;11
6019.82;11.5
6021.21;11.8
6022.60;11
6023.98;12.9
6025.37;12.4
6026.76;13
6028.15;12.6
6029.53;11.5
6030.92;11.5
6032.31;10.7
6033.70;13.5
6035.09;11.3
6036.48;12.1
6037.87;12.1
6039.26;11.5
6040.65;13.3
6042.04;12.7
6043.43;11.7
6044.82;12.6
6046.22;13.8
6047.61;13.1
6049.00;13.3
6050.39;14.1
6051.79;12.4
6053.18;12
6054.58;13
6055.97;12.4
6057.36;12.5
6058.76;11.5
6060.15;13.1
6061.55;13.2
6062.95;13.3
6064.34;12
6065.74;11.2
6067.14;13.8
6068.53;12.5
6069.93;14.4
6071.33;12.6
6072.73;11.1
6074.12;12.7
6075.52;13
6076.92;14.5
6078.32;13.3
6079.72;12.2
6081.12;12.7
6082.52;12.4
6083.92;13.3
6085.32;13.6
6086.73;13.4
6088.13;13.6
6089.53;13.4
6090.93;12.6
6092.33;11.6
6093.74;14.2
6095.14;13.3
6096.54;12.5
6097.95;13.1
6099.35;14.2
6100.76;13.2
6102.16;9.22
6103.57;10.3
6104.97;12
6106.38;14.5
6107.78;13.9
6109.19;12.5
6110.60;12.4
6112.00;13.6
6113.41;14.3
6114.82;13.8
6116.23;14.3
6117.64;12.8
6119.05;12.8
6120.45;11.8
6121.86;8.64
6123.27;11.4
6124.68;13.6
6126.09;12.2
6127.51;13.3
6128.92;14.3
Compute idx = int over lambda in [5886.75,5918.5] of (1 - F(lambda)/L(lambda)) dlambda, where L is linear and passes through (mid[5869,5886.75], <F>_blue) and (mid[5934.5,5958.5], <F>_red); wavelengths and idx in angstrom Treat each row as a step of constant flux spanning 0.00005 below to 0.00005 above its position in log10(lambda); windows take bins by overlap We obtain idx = 9.1 angstrom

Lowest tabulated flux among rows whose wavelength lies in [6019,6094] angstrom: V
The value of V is 10.7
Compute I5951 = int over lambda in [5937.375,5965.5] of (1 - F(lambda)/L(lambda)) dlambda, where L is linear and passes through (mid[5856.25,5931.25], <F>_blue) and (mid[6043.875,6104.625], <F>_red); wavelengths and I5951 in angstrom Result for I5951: -2.31 angstrom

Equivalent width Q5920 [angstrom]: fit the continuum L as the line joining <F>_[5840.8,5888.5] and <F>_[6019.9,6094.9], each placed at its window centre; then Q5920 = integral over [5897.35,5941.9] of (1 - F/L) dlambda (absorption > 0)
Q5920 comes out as 6.0 angstrom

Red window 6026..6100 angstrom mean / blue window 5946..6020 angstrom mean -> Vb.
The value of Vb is 1.16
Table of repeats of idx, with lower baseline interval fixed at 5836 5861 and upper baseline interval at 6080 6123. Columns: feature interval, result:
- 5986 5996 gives 0.50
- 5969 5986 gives 1.92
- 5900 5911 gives 3.39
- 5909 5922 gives 2.57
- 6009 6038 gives 1.30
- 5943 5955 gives 1.29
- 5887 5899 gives 7.71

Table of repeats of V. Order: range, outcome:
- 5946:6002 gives 8.61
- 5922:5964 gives 7.82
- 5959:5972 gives 9.69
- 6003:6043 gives 9.53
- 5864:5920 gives 2.71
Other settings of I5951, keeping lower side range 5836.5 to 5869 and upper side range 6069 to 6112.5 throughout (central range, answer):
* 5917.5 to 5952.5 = 3.78 angstrom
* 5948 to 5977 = 3.89 angstrom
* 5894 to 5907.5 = 6.07 angstrom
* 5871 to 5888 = 4.33 angstrom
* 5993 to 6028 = 1.83 angstrom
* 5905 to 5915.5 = 2.77 angstrom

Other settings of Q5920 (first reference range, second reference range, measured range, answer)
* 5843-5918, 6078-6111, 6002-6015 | -0.2 angstrom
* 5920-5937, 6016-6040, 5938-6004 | 0.2 angstrom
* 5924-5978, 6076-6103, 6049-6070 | -0.5 angstrom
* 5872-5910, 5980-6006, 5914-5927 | -2.2 angstrom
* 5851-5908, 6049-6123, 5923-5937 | -1.7 angstrom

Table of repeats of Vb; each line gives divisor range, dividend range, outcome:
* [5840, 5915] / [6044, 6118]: 1.46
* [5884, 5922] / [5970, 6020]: 1.57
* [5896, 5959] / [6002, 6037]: 1.22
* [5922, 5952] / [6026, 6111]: 1.20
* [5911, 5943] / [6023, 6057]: 1.23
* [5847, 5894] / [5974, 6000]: 1.26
